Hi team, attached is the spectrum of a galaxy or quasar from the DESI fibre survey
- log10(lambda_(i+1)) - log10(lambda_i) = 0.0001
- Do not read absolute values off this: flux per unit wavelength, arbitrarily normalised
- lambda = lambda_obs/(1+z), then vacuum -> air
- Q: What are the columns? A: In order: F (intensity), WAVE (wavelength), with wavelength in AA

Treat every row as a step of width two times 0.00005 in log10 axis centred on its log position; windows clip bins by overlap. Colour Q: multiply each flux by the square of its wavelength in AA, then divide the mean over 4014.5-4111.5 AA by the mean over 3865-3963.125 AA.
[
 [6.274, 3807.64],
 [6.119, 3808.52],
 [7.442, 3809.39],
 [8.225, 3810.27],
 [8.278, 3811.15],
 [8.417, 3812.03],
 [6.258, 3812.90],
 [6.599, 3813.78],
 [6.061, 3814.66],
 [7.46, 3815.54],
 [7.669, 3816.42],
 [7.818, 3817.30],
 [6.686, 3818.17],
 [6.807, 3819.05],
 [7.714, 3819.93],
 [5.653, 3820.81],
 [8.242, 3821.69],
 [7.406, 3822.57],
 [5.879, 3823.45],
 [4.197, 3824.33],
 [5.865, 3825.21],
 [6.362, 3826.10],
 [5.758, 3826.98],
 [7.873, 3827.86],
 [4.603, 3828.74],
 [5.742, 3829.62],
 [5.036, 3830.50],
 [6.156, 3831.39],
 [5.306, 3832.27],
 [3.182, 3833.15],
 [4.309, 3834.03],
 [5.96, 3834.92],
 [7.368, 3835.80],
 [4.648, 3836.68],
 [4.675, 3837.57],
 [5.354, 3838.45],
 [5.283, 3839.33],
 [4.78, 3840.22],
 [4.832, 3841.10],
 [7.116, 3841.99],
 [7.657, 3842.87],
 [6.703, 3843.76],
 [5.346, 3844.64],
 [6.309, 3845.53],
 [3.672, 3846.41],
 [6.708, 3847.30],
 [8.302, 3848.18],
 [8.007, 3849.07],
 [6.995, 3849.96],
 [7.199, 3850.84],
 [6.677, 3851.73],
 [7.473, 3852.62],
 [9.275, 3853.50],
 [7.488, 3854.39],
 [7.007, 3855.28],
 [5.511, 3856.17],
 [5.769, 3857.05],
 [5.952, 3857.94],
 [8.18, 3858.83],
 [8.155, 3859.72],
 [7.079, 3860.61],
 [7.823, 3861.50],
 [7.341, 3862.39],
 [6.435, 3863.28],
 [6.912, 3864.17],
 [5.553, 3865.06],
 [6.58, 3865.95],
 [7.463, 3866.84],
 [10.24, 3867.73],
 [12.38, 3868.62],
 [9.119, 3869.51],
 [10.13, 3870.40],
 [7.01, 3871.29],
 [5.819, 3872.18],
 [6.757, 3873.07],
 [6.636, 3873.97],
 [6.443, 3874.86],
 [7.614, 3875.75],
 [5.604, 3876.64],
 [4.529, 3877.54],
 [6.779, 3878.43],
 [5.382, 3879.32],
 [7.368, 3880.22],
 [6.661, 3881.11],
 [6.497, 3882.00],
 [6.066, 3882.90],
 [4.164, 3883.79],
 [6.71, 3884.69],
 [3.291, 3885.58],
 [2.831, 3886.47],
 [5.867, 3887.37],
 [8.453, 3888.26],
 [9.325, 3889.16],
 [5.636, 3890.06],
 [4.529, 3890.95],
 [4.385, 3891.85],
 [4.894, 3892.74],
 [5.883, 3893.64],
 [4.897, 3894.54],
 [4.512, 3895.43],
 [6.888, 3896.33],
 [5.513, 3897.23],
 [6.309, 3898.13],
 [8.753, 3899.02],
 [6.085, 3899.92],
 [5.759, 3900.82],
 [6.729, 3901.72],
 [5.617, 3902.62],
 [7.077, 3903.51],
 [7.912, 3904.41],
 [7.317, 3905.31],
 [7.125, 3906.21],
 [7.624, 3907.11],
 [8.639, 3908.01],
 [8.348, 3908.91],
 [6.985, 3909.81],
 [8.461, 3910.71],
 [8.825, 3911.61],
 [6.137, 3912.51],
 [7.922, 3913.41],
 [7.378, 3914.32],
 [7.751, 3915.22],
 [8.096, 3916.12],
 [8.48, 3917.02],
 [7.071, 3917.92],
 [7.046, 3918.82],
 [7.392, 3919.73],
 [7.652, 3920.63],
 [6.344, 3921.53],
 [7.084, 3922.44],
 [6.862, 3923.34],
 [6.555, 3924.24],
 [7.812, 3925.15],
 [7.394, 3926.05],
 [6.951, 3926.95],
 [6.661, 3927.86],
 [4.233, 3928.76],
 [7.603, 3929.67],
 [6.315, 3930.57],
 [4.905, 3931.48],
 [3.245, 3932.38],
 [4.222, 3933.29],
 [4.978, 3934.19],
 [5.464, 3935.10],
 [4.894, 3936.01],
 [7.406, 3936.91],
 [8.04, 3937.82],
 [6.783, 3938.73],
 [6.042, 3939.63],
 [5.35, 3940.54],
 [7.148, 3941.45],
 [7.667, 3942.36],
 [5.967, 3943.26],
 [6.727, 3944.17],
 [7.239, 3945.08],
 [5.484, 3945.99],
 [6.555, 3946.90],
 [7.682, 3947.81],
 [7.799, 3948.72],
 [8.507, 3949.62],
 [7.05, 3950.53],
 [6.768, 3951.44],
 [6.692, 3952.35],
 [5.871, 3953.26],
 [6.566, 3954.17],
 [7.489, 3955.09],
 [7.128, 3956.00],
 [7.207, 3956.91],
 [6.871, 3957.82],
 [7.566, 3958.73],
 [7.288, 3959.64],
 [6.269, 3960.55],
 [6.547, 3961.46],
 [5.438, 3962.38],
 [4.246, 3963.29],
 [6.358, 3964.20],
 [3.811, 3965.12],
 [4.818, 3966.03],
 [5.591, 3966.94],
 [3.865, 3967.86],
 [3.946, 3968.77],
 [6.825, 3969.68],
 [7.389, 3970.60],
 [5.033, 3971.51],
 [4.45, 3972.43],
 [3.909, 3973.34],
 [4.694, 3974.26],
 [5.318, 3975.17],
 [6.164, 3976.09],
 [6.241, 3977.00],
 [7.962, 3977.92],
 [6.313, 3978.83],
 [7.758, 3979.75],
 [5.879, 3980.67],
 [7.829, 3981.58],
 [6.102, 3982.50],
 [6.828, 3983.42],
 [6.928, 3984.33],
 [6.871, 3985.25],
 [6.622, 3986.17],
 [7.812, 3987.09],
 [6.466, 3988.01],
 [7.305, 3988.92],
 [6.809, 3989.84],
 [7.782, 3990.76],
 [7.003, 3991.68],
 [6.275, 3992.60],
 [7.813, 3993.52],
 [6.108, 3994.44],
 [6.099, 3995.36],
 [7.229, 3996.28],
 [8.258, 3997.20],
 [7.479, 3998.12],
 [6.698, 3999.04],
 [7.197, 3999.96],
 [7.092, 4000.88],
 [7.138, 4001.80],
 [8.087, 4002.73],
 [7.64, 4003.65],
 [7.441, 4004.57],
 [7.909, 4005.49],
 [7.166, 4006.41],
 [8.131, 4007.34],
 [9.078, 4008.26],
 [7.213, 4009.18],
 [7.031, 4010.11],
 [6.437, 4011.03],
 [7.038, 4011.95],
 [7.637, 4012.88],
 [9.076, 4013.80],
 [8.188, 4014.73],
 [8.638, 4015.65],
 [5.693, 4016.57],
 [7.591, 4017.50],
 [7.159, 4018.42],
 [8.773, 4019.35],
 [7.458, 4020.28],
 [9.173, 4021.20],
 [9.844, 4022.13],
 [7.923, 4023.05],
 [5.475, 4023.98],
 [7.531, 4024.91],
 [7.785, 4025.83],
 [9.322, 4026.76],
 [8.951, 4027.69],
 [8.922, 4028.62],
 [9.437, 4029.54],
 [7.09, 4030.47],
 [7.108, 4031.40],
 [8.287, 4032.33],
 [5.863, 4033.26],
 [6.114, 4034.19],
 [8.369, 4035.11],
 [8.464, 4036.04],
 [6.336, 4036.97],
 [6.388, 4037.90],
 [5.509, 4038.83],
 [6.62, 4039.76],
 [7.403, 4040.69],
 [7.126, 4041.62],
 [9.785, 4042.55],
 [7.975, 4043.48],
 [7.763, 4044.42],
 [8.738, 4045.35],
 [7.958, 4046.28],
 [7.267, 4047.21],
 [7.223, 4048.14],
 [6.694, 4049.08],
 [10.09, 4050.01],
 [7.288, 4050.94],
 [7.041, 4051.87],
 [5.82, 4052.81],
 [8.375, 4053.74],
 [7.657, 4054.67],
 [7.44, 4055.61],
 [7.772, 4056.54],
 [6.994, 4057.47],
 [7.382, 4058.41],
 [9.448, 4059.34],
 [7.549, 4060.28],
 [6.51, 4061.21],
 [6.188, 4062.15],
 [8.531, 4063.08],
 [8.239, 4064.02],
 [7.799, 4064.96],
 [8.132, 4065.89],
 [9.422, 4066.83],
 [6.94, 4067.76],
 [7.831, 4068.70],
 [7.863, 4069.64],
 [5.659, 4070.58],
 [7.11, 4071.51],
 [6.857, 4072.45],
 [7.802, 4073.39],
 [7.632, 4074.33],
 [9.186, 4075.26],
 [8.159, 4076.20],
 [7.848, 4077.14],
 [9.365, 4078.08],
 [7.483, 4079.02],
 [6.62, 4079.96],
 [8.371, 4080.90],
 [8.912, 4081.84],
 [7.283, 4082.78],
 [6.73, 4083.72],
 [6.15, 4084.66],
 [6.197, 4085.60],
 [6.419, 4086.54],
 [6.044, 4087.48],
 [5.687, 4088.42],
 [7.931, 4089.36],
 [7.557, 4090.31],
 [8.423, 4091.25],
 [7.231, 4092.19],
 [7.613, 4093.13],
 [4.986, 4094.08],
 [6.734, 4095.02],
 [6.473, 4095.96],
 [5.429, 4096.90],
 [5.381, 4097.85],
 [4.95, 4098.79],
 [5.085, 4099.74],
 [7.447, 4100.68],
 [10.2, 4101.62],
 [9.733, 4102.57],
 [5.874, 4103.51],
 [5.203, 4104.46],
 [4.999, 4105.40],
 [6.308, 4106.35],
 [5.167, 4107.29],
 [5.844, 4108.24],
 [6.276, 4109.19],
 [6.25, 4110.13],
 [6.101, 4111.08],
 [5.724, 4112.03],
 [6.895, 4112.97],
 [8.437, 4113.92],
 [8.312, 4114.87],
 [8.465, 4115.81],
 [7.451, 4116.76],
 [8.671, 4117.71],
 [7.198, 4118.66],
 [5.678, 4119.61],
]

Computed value 1.18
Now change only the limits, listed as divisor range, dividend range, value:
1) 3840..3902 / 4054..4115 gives 1.20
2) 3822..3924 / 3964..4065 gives 1.17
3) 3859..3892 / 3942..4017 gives 1.05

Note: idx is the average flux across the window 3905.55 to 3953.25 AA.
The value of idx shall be 6.86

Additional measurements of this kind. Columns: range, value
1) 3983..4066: 7.53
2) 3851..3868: 7.17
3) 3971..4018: 6.97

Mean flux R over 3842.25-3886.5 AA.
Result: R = 6.87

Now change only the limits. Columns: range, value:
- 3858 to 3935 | 6.74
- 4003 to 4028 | 7.82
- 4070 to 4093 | 7.37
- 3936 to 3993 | 6.44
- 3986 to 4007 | 7.2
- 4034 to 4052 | 7.54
